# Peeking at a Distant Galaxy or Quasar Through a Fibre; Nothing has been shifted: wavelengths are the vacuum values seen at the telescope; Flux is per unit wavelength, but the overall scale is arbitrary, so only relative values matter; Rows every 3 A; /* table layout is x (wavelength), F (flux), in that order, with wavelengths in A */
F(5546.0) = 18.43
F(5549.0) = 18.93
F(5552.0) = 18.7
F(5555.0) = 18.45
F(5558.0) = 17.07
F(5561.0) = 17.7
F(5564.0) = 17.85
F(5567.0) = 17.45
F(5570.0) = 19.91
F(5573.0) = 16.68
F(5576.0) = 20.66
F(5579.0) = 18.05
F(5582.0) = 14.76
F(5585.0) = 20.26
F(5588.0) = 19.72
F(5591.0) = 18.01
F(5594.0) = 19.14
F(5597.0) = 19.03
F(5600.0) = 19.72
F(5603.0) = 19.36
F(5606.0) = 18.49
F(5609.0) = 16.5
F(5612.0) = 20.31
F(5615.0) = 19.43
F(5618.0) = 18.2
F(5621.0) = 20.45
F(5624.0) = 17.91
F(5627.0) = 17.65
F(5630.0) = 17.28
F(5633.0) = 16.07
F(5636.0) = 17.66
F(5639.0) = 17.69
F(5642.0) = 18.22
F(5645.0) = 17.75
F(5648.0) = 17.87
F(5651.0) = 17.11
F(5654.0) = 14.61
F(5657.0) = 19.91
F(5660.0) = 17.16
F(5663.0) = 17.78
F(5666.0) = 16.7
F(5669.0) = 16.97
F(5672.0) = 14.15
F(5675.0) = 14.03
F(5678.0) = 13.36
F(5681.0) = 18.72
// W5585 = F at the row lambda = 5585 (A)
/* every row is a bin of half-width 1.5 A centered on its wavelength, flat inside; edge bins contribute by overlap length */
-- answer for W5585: 20.26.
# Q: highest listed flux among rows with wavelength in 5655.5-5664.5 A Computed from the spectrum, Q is 19.91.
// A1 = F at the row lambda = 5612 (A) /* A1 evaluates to 20.31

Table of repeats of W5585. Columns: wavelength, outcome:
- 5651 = 17.11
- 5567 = 17.45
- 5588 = 19.72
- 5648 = 17.87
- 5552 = 18.7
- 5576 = 20.66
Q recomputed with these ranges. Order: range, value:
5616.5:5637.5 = 20.45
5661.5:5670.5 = 17.78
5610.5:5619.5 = 20.31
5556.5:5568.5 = 17.85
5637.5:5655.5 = 18.22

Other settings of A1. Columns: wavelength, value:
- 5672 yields 14.15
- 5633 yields 16.07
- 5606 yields 18.49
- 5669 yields 16.97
